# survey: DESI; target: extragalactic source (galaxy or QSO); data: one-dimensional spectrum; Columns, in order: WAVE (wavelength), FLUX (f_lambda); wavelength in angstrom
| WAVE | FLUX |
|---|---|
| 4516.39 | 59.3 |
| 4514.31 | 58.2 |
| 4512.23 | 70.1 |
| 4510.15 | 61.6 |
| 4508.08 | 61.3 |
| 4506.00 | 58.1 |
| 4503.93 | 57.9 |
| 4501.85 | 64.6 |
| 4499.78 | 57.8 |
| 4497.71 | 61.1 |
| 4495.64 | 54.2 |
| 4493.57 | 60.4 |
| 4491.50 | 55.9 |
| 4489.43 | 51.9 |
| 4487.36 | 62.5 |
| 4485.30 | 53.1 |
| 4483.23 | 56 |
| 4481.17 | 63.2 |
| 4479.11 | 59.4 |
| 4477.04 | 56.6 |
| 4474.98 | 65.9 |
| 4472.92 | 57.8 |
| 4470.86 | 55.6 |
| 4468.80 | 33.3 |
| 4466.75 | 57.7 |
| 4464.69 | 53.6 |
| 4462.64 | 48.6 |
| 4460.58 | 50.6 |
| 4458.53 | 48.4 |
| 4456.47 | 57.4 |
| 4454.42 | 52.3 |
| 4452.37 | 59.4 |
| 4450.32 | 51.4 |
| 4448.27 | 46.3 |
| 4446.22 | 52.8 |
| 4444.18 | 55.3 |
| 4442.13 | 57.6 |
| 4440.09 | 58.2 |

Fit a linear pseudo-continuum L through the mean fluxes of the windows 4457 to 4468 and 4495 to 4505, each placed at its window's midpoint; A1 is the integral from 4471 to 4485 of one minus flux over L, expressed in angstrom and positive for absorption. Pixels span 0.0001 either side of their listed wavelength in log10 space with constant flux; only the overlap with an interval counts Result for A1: -1.1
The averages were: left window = 51.7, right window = 59.3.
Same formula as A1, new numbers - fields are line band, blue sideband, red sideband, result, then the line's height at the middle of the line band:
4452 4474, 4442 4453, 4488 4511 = 1.13 angstrom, 54.9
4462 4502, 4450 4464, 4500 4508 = 0.18 angstrom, 56.6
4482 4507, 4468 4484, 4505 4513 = 0.82 angstrom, 59.8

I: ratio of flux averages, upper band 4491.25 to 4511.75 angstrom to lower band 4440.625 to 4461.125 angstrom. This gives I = 1.12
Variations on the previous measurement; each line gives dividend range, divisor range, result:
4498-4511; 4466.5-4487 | 1.08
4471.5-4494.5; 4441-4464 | 1.11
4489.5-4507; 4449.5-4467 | 1.10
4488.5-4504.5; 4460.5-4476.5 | 1.09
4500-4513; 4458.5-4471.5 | 1.25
